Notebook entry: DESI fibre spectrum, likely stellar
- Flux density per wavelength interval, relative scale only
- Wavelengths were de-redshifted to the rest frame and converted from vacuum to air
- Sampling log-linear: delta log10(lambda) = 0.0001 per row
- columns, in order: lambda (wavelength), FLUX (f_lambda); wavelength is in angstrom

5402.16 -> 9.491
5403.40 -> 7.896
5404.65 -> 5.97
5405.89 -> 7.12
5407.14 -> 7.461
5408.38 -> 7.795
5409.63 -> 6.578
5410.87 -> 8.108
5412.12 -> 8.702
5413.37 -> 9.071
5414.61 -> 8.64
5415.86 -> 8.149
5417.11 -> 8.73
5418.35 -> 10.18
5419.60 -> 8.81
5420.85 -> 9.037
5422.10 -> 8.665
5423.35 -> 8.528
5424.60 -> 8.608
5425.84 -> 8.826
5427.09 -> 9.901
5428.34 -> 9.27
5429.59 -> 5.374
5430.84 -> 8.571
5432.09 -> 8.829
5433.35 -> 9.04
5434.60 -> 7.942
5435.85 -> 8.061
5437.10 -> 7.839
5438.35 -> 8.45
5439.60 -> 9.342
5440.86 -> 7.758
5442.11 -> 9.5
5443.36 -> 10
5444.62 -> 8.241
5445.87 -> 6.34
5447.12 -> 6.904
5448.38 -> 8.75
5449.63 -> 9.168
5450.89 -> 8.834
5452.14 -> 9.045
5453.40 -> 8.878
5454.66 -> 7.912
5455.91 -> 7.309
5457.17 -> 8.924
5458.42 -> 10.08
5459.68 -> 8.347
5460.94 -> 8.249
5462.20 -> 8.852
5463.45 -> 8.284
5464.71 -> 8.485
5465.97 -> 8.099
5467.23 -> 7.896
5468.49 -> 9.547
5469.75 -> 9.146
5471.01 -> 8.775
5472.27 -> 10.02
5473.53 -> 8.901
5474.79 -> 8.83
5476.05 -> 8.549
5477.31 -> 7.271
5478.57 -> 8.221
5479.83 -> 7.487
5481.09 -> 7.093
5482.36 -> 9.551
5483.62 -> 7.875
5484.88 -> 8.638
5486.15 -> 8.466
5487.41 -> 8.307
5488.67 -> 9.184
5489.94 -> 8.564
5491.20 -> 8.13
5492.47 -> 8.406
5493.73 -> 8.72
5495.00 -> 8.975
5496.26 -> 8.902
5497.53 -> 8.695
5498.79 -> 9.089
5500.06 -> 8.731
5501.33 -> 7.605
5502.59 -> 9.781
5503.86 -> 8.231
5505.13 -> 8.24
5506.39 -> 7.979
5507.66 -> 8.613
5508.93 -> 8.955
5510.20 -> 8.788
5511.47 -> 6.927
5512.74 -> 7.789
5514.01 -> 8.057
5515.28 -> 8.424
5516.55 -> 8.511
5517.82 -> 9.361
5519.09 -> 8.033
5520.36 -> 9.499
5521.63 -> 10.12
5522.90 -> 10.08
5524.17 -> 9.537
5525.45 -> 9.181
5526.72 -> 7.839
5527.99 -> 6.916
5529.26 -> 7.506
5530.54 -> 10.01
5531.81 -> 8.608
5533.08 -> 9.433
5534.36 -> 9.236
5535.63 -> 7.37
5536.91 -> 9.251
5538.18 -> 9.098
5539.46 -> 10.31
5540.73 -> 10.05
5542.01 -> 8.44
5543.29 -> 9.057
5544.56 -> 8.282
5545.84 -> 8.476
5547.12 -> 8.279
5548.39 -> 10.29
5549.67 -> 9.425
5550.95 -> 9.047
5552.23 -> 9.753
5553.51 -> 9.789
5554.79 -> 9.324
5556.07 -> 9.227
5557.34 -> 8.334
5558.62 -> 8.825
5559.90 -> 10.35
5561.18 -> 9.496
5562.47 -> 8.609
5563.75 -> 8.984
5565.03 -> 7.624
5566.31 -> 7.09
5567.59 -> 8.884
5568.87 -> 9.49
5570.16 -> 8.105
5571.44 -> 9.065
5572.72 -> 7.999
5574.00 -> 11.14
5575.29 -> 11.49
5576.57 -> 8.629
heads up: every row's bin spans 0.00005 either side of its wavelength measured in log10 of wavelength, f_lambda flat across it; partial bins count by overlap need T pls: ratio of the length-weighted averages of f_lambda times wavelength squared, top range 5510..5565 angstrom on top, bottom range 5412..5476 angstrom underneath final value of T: 1.07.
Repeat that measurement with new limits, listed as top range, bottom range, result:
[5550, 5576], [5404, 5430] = 1.16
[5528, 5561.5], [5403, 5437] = 1.15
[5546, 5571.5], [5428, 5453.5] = 1.12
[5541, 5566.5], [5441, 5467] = 1.10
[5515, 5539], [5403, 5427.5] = 1.11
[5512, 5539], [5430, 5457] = 1.07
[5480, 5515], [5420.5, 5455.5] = 1.02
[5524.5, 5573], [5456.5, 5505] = 1.06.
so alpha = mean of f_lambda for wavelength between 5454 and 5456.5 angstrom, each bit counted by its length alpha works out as 7.64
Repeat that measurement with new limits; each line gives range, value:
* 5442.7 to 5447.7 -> 7.9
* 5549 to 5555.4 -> 9.46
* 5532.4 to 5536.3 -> 8.68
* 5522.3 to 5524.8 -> 9.81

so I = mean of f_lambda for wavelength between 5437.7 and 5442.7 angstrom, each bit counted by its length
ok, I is 8.75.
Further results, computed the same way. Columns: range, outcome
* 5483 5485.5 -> 8.27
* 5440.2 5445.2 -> 8.87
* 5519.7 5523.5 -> 9.9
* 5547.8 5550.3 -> 9.84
